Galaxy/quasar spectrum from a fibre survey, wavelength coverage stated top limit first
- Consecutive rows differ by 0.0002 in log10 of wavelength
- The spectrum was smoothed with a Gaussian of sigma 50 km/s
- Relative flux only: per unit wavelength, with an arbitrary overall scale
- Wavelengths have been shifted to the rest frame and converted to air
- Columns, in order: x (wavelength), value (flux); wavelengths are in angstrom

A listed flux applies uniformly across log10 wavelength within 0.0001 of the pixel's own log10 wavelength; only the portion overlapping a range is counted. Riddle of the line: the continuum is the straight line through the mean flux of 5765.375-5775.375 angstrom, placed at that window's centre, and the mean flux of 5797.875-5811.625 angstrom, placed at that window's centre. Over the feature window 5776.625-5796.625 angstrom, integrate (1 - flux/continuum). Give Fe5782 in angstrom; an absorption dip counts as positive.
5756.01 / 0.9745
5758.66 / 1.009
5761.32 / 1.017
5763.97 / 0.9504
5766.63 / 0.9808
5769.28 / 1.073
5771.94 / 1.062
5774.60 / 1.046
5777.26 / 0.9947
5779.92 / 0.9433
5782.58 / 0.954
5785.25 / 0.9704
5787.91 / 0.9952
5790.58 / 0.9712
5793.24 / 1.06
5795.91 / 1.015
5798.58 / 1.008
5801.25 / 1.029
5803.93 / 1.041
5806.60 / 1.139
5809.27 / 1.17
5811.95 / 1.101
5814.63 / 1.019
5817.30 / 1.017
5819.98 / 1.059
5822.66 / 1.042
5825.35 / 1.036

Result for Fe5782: 1.4 angstrom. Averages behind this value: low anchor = 1.04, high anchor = 1.08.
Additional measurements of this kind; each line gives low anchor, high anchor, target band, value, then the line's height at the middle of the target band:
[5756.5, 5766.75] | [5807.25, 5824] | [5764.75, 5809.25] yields 0.3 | 1.03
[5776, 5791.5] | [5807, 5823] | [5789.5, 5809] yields -0.4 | 1.02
